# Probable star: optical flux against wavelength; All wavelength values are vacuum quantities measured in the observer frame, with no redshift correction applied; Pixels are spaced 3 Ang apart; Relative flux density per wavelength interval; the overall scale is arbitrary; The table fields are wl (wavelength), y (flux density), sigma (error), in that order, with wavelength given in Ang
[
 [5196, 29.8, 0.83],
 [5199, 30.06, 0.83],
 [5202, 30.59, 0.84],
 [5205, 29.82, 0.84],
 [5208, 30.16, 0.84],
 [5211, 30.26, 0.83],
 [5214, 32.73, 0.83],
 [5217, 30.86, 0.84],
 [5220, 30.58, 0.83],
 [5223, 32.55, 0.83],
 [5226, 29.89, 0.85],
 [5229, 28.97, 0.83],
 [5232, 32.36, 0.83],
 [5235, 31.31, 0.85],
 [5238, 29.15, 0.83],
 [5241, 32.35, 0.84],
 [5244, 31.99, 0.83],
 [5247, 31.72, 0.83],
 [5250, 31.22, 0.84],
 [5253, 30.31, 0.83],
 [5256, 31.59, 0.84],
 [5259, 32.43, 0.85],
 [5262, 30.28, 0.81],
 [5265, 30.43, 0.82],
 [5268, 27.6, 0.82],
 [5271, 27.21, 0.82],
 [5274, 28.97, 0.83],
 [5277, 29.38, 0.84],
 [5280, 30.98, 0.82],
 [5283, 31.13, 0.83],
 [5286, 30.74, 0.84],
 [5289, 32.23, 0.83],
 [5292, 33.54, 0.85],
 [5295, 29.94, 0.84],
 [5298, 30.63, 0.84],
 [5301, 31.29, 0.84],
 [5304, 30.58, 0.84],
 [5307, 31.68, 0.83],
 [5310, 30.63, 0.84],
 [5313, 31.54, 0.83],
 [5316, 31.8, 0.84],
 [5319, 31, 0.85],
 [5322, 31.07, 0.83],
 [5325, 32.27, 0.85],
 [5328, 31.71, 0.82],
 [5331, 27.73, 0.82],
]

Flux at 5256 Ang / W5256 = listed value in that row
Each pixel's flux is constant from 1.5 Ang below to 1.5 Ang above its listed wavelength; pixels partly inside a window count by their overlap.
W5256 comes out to 31.59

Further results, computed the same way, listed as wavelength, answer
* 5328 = 31.71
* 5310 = 30.63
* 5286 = 30.74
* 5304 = 30.58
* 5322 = 31.07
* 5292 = 33.54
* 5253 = 30.31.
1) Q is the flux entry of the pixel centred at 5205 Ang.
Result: 29.82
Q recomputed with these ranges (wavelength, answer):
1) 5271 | 27.21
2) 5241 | 32.35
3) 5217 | 30.86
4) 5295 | 29.94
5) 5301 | 31.29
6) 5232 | 32.36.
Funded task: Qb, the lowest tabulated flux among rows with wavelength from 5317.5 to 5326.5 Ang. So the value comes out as 31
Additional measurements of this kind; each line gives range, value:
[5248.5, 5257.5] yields 30.31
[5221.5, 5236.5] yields 28.97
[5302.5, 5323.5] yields 30.58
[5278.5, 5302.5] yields 29.94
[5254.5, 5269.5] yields 27.6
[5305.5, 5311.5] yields 30.63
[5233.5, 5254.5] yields 29.15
